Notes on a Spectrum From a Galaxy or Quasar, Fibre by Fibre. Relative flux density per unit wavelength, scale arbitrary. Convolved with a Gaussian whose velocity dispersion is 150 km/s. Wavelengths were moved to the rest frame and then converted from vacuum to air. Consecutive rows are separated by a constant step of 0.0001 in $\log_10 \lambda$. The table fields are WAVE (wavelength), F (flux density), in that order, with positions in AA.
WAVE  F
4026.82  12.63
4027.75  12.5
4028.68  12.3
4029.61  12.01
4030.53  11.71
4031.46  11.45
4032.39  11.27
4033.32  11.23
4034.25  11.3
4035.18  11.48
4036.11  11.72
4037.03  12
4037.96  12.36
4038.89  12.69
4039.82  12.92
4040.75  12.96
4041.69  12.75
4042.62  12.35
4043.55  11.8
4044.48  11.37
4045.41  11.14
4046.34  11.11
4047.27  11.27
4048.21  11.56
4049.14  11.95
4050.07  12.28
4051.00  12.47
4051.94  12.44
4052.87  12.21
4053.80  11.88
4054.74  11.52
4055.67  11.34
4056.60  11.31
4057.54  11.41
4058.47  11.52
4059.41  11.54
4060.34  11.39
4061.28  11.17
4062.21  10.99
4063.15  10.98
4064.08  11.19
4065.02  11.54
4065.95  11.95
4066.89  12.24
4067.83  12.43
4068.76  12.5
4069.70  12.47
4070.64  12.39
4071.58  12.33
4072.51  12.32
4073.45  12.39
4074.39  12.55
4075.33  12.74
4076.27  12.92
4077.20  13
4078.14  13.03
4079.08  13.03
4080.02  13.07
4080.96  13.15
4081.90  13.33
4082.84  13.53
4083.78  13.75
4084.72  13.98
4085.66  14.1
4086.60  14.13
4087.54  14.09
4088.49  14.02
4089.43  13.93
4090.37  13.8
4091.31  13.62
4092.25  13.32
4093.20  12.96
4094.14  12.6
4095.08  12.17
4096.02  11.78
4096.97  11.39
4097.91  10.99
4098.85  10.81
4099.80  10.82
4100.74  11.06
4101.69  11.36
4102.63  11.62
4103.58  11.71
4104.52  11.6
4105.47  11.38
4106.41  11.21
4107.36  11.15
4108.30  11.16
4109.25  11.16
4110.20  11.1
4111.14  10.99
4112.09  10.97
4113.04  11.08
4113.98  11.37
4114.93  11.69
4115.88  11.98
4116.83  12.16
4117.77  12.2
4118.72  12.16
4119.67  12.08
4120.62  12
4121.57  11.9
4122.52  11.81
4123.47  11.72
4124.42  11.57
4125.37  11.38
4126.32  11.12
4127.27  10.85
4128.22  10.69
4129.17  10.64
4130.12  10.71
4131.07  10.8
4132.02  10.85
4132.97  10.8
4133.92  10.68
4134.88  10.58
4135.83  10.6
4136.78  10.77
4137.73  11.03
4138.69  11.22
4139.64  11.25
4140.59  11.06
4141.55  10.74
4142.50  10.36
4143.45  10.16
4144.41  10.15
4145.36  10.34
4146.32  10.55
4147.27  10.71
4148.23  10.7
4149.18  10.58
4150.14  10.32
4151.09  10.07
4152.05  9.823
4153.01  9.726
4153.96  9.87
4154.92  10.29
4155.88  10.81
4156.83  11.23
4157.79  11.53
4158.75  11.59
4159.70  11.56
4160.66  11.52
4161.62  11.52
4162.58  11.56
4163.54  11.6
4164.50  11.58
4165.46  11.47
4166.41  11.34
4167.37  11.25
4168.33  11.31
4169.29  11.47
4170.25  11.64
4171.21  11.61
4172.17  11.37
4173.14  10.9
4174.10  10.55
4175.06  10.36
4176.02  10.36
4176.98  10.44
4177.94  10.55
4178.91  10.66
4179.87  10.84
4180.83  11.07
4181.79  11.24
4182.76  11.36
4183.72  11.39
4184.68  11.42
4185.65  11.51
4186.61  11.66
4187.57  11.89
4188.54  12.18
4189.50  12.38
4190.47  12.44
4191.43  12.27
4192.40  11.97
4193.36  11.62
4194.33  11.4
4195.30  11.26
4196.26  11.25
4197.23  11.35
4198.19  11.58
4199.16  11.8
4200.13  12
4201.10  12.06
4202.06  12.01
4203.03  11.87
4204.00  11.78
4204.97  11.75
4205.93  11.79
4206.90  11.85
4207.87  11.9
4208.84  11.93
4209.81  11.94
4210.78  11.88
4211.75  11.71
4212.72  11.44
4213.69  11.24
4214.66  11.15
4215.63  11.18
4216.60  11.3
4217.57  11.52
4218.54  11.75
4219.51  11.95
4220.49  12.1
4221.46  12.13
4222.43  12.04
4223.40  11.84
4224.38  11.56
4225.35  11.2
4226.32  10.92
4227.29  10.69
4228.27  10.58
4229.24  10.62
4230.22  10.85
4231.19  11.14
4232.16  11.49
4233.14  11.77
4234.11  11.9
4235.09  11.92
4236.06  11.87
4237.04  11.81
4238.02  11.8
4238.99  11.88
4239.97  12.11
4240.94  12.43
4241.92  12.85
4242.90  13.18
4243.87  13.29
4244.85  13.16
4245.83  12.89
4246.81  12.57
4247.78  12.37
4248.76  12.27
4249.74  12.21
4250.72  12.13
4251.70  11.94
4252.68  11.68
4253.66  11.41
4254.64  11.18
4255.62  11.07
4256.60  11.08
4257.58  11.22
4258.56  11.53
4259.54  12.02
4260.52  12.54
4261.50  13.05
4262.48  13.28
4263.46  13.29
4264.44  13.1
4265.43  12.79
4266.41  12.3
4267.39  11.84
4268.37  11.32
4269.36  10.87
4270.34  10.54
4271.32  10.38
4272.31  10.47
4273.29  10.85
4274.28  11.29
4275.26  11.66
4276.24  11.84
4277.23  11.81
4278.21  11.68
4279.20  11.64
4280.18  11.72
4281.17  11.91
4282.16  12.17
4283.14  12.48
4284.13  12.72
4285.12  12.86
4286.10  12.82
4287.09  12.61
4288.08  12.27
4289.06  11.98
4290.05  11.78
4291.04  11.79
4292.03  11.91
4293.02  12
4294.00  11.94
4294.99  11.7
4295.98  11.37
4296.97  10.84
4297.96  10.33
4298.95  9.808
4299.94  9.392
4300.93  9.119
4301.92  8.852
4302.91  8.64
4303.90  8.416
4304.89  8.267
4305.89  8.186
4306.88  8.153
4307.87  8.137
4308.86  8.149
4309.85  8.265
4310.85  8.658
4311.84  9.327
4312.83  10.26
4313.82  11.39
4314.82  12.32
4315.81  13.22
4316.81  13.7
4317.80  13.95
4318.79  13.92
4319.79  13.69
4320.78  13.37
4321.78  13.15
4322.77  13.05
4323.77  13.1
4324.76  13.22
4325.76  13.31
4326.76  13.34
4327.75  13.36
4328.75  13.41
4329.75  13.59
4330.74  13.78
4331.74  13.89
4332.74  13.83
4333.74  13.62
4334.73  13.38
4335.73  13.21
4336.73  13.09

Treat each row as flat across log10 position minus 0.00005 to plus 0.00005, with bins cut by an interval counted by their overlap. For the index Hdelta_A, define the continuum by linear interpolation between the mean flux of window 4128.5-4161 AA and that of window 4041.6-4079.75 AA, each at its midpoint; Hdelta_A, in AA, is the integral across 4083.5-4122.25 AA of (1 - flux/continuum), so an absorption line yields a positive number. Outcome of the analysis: -2.7 AA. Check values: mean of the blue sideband 12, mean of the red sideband 10.7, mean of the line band 12.1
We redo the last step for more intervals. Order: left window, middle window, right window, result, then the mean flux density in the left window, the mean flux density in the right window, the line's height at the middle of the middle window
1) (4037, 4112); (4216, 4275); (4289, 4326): -2.7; 12.2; 11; 11.3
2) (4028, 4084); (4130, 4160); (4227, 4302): 3.2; 12.1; 11.8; 11.9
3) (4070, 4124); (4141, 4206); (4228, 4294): 5.0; 12.3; 11.9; 12.1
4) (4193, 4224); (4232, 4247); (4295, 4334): -0.9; 11.7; 11.4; 11.6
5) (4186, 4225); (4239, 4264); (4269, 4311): -2.3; 11.8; 10.8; 11.2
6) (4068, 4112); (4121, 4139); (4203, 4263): 1.8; 12.4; 11.8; 12.3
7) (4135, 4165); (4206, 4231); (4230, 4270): 0.4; 10.8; 12.1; 11.7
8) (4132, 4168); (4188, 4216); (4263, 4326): -1.9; 10.8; 11.4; 11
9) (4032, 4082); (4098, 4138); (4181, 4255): 2.3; 12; 11.8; 11.9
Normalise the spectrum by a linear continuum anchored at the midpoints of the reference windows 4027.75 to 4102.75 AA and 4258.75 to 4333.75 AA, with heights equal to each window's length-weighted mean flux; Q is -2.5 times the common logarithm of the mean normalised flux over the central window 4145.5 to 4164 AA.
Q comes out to 0.11 mag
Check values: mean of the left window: 12.2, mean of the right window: 11.7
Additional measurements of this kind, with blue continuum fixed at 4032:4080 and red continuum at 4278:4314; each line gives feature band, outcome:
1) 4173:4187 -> 0.03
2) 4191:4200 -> -0.04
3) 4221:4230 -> -0.02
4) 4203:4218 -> -0.05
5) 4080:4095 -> -0.15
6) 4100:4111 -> 0.04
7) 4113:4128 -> -0.01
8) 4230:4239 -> -0.07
